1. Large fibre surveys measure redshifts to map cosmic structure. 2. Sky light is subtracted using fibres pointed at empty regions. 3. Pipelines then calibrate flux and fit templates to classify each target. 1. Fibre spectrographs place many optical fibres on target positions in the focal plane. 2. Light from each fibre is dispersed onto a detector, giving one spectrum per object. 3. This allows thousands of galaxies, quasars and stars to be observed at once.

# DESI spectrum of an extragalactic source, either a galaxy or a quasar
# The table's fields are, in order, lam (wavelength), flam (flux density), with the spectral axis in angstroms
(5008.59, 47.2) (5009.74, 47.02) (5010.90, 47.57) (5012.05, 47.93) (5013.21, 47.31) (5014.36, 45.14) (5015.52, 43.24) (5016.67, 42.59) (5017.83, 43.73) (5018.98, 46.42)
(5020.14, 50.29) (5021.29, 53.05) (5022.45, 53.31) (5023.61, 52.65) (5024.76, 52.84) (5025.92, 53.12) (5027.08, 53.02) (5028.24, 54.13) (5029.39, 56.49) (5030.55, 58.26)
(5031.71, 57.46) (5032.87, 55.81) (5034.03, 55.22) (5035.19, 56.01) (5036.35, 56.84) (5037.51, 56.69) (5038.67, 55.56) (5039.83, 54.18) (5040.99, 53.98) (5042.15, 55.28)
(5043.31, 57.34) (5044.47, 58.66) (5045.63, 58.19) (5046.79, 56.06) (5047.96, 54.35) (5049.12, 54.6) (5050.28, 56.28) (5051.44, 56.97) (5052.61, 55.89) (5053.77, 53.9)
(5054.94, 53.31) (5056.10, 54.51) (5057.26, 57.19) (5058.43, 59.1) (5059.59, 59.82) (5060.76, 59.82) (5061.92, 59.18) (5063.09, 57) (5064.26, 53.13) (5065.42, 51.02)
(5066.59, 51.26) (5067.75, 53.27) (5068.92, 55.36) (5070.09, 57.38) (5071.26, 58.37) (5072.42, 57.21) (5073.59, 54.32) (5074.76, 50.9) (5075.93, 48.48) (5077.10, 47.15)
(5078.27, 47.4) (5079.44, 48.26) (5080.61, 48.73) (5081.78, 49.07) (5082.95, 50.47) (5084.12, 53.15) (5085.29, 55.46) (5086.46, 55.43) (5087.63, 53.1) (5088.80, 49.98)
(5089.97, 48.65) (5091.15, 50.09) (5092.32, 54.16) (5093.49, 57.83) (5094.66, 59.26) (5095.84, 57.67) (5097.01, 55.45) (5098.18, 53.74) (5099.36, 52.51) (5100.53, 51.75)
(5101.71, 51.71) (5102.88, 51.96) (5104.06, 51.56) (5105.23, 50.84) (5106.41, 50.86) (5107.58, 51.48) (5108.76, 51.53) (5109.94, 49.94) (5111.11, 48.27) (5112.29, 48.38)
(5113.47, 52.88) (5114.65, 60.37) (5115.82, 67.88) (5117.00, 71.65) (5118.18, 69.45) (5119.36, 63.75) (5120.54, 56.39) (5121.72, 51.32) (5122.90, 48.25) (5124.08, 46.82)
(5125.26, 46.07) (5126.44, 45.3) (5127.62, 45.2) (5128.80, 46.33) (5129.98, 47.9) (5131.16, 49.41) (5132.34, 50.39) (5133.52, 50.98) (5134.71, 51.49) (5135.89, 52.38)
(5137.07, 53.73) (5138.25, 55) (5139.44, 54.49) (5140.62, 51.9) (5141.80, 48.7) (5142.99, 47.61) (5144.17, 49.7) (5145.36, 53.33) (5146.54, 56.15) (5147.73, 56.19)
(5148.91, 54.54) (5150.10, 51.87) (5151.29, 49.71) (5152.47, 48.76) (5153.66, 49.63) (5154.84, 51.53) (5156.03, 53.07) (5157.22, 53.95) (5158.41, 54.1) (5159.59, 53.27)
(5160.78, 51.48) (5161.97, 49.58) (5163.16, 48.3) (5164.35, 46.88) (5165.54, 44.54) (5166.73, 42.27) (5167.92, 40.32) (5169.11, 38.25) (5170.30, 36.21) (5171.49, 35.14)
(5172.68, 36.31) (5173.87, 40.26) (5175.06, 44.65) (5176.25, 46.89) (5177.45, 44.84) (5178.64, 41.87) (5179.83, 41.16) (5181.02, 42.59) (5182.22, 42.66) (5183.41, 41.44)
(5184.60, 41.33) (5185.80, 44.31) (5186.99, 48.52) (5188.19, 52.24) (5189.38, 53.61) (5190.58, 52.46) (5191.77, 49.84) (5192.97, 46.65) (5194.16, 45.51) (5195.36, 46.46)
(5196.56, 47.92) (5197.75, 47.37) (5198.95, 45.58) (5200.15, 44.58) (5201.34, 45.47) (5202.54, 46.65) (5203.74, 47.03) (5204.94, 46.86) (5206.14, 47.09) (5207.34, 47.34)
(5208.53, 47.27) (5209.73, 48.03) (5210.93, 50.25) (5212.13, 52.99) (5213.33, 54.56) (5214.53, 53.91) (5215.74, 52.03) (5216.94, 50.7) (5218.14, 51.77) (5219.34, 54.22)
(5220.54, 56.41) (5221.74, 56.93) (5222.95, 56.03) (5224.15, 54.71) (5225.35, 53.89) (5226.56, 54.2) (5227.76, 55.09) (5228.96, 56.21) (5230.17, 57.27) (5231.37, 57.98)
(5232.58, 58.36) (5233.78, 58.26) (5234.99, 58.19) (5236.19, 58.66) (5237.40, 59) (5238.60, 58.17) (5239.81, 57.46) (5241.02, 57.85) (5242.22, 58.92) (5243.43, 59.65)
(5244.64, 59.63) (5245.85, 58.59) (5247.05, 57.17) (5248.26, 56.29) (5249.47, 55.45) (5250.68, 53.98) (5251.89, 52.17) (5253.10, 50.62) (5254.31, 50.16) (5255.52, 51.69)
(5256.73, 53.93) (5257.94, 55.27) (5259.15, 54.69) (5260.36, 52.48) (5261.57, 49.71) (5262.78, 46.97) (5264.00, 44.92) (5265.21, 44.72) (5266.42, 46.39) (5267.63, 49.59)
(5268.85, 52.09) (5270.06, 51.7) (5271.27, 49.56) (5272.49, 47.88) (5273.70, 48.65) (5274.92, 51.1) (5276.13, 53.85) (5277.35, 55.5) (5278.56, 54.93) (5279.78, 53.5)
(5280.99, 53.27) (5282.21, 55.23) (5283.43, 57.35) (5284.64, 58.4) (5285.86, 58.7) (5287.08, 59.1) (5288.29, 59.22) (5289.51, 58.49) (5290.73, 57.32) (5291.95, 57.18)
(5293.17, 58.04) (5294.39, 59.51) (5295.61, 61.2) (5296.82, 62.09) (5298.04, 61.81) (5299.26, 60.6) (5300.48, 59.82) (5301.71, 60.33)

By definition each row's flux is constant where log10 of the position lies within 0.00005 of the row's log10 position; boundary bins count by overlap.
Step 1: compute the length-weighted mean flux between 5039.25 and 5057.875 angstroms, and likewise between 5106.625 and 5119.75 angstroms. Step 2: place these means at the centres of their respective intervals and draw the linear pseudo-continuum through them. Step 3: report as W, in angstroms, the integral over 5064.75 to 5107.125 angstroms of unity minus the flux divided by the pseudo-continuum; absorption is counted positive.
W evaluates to 3.08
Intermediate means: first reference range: 55.7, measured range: 52.6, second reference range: 57.5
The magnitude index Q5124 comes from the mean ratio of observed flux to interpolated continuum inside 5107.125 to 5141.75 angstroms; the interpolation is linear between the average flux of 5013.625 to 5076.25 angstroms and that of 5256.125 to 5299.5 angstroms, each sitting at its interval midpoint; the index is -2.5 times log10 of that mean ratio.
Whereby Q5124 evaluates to 0.03 mag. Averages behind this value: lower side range 54.2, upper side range 54.3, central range 53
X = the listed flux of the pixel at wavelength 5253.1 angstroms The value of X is 50.62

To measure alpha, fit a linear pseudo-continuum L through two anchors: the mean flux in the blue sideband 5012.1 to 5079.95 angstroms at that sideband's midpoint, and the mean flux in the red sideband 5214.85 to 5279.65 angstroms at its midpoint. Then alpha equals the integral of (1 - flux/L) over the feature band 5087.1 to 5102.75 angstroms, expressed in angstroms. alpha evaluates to 0.1 angstroms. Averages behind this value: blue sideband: 53.7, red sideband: 54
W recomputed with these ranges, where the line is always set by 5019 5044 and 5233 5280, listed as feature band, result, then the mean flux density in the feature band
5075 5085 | 0.9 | 49.3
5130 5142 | 0.5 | 51.8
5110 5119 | -0.8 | 59.4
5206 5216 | 0.6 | 50.5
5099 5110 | 0.6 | 51.5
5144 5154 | 0.3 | 52.4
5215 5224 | 0.0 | 54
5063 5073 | -0.1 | 54.8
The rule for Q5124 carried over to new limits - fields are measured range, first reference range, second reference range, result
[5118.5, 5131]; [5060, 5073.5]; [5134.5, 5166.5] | 0.056 mag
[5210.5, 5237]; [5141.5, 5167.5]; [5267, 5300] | -0.035 mag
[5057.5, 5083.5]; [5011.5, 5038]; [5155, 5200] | -0.074 mag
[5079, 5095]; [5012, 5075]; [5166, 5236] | 0.005 mag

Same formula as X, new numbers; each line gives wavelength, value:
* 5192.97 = 46.65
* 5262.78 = 46.97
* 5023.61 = 52.65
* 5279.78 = 53.5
